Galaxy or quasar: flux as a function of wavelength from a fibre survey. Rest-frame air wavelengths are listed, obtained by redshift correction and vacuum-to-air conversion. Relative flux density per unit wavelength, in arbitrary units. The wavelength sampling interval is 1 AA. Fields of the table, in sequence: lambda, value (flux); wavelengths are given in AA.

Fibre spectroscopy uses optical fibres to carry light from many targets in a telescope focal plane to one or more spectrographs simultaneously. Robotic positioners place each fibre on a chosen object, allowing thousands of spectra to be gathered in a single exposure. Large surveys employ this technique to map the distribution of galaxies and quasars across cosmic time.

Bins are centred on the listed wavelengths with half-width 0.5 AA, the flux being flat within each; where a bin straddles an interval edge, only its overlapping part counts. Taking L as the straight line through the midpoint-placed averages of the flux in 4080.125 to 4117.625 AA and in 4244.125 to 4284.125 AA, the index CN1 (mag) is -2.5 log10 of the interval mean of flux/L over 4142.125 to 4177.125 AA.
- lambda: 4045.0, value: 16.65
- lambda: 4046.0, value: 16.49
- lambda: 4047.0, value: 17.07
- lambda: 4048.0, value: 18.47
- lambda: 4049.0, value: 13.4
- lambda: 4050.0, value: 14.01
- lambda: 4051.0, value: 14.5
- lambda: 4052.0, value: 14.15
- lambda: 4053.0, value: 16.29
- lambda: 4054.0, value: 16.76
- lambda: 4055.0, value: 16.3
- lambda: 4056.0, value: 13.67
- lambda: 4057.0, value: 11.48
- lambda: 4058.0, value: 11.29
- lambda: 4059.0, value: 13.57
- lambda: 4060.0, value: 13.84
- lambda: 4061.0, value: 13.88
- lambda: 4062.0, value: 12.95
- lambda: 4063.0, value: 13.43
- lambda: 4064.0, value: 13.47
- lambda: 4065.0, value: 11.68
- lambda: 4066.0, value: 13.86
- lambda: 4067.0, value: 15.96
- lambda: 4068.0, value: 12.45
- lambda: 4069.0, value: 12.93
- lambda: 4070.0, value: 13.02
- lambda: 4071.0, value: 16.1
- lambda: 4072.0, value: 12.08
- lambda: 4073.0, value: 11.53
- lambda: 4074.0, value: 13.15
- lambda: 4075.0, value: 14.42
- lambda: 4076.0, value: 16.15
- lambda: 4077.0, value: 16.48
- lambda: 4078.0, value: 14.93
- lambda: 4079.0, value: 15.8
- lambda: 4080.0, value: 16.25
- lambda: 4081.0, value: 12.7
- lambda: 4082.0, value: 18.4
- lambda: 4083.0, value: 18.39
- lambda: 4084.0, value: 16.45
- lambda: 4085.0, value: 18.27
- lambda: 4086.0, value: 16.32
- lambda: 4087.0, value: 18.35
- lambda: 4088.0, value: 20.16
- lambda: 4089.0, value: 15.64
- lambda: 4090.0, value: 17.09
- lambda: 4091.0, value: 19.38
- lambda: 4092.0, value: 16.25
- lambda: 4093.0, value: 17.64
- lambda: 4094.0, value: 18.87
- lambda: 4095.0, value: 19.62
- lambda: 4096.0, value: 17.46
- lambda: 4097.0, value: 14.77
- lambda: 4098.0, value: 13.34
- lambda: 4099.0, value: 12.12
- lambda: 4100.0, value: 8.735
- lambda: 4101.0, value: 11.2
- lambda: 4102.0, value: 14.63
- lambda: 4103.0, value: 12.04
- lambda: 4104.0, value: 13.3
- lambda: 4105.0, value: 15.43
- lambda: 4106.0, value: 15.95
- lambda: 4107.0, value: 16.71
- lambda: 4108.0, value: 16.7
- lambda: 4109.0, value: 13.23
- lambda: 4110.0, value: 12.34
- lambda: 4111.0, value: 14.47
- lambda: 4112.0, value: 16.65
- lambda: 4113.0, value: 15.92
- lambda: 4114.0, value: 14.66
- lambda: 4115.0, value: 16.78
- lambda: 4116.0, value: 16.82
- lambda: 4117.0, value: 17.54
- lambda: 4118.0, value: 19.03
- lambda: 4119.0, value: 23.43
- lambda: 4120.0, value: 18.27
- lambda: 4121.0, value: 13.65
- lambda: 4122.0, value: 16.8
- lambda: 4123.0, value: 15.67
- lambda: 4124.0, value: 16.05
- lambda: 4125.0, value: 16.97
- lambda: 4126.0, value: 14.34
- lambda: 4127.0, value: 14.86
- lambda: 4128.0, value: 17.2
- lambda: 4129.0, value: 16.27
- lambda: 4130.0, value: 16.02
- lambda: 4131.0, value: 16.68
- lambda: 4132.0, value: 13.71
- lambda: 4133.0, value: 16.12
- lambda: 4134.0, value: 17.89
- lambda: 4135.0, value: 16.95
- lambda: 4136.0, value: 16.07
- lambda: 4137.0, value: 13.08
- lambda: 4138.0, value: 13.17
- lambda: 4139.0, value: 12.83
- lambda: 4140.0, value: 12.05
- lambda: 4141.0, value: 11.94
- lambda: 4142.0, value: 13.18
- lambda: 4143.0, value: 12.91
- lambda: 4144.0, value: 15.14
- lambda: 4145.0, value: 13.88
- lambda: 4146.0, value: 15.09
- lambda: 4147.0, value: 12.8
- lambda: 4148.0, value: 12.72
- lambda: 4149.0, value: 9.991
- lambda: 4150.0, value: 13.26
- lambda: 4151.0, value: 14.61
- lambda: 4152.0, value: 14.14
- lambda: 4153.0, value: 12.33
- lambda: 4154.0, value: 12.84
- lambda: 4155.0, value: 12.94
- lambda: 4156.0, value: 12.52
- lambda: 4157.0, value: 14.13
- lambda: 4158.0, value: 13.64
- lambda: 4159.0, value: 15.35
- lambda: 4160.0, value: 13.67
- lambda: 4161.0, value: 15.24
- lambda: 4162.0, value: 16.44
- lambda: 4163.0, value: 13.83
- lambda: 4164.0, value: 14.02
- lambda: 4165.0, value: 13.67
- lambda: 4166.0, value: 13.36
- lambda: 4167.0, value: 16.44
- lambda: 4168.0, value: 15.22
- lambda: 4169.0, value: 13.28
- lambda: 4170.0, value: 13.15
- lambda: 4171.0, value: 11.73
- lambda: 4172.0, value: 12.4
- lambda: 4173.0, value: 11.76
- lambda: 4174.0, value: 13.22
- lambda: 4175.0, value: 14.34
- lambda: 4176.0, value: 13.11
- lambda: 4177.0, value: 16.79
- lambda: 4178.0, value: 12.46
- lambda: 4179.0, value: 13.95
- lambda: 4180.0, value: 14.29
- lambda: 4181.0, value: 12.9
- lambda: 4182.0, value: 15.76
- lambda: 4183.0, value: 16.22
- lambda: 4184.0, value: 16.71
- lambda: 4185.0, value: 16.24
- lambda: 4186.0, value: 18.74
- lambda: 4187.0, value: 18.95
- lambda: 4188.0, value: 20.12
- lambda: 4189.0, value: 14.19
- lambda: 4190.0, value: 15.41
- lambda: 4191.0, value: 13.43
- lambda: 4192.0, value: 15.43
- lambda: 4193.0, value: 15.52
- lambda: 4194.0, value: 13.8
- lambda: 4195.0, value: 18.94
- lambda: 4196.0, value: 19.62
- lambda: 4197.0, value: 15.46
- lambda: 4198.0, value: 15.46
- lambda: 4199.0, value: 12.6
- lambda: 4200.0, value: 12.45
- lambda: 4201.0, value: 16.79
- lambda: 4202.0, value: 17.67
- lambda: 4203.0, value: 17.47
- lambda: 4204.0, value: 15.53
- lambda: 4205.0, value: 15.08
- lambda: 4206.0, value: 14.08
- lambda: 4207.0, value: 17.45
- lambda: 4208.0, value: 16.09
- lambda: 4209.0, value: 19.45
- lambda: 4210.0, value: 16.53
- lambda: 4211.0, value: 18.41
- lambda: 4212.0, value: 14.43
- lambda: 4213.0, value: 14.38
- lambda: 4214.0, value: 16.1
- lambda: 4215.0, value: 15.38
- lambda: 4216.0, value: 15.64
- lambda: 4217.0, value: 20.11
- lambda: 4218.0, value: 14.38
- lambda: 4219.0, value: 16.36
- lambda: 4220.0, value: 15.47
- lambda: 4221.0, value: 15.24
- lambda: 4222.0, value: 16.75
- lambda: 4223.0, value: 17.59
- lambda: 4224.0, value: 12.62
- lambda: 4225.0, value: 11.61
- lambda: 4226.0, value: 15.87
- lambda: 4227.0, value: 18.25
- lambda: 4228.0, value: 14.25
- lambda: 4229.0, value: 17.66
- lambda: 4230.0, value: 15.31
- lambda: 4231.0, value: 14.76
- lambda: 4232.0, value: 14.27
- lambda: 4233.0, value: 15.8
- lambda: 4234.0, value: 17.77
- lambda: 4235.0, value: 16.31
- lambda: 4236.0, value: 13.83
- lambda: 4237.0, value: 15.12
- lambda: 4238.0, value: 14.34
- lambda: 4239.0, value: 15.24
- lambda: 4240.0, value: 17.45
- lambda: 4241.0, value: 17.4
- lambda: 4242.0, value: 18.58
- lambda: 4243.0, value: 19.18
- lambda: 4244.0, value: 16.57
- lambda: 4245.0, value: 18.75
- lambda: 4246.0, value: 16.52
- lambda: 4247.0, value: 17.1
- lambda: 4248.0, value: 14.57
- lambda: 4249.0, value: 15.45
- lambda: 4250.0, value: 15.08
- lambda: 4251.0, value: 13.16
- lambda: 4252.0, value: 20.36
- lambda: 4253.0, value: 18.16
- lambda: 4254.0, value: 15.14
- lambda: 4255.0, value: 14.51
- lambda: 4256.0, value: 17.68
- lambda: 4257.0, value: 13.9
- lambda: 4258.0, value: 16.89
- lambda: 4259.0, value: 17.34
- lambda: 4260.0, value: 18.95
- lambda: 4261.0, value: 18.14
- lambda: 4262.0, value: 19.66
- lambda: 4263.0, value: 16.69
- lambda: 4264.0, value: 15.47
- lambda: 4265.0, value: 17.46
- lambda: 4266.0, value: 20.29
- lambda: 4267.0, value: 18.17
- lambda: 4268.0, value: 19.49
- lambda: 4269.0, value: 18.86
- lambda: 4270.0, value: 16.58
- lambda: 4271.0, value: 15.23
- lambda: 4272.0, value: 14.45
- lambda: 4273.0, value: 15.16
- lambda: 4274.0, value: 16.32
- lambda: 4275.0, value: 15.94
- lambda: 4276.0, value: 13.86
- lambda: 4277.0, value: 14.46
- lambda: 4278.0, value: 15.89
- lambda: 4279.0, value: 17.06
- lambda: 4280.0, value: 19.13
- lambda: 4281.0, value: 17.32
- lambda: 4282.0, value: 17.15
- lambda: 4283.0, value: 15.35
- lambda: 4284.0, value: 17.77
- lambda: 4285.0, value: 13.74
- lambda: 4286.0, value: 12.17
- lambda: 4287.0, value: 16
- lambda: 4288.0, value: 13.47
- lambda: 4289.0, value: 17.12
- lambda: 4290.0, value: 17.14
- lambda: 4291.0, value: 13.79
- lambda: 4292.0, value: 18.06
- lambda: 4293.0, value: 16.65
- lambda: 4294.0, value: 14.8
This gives 0.18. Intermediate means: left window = 15.8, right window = 16.7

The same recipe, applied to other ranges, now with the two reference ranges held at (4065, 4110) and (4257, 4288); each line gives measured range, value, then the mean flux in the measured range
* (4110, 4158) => 0.05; 14.9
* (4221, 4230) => 0.05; 15.5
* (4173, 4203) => 0.03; 15.5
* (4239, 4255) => -0.02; 16.8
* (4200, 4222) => 0.00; 16.2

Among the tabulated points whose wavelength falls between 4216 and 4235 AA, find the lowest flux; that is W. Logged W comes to 11.61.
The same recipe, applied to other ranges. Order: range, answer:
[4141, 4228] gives 9.991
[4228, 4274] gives 13.16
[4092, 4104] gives 8.735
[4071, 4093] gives 11.53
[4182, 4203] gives 12.45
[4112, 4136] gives 13.65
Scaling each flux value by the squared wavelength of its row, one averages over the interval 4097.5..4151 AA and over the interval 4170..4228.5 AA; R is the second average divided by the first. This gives 1.08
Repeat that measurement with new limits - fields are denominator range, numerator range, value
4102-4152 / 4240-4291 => 1.17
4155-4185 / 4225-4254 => 1.19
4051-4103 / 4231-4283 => 1.21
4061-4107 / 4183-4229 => 1.13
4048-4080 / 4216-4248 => 1.24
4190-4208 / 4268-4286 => 1.07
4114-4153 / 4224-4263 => 1.13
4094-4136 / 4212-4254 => 1.08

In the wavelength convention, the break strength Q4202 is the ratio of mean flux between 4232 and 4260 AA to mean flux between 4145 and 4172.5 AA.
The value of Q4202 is 1.20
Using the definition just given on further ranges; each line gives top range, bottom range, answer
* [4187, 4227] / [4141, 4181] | 1.17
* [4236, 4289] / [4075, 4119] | 1.03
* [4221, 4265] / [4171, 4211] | 1.05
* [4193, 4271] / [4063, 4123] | 1.06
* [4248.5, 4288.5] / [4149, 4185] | 1.18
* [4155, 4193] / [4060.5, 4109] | 0.97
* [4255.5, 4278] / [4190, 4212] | 1.05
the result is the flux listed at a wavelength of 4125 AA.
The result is 16.97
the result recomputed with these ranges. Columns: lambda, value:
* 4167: 16.44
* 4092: 16.25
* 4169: 13.28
